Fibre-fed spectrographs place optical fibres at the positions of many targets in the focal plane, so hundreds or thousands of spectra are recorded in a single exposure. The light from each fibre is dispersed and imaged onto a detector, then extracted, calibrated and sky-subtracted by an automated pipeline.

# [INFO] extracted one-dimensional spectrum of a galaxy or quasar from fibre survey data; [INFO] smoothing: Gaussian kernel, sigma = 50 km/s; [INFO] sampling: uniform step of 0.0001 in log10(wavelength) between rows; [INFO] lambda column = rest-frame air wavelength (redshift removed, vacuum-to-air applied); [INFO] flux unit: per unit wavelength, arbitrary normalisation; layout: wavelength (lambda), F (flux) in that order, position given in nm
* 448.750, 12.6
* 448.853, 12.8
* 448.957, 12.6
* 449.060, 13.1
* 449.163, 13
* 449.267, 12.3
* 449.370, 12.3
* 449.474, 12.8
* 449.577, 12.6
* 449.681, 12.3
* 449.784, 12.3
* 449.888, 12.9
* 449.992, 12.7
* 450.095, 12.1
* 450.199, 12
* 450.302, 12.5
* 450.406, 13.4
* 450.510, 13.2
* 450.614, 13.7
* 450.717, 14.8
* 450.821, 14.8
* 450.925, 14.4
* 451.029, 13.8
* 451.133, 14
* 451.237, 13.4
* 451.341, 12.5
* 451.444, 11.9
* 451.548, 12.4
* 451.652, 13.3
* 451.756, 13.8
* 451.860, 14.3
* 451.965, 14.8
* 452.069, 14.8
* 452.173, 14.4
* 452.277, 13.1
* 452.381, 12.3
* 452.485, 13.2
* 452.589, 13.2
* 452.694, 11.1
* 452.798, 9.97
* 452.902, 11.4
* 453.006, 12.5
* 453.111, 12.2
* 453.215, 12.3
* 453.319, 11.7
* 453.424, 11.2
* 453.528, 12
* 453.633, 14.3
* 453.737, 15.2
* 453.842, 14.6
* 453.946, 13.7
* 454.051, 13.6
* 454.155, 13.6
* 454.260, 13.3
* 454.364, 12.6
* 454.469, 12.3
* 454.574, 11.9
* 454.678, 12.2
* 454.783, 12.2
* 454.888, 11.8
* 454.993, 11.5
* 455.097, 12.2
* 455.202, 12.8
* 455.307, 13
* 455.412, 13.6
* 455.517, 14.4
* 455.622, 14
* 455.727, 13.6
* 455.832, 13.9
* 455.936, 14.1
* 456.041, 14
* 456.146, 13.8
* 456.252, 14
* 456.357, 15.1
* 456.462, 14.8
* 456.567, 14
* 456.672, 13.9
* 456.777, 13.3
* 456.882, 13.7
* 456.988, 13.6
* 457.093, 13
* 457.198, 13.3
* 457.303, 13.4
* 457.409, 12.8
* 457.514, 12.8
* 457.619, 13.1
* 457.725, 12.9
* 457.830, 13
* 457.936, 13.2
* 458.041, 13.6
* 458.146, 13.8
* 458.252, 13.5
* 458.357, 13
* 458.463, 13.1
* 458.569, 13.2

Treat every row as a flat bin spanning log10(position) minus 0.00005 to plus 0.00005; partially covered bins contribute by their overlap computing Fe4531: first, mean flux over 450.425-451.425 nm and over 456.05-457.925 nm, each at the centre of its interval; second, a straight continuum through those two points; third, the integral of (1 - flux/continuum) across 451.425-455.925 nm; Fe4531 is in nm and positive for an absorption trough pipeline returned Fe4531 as 0.24 nm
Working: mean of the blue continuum 13.8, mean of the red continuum 13.6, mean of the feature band 13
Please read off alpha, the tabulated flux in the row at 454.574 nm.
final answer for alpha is 11.9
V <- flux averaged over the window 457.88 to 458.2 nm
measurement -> 13.5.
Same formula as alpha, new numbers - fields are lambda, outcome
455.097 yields 12.2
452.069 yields 14.8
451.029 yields 13.8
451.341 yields 12.5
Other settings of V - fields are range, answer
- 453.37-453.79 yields 13.1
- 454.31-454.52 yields 12.5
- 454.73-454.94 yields 12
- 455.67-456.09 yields 13.9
